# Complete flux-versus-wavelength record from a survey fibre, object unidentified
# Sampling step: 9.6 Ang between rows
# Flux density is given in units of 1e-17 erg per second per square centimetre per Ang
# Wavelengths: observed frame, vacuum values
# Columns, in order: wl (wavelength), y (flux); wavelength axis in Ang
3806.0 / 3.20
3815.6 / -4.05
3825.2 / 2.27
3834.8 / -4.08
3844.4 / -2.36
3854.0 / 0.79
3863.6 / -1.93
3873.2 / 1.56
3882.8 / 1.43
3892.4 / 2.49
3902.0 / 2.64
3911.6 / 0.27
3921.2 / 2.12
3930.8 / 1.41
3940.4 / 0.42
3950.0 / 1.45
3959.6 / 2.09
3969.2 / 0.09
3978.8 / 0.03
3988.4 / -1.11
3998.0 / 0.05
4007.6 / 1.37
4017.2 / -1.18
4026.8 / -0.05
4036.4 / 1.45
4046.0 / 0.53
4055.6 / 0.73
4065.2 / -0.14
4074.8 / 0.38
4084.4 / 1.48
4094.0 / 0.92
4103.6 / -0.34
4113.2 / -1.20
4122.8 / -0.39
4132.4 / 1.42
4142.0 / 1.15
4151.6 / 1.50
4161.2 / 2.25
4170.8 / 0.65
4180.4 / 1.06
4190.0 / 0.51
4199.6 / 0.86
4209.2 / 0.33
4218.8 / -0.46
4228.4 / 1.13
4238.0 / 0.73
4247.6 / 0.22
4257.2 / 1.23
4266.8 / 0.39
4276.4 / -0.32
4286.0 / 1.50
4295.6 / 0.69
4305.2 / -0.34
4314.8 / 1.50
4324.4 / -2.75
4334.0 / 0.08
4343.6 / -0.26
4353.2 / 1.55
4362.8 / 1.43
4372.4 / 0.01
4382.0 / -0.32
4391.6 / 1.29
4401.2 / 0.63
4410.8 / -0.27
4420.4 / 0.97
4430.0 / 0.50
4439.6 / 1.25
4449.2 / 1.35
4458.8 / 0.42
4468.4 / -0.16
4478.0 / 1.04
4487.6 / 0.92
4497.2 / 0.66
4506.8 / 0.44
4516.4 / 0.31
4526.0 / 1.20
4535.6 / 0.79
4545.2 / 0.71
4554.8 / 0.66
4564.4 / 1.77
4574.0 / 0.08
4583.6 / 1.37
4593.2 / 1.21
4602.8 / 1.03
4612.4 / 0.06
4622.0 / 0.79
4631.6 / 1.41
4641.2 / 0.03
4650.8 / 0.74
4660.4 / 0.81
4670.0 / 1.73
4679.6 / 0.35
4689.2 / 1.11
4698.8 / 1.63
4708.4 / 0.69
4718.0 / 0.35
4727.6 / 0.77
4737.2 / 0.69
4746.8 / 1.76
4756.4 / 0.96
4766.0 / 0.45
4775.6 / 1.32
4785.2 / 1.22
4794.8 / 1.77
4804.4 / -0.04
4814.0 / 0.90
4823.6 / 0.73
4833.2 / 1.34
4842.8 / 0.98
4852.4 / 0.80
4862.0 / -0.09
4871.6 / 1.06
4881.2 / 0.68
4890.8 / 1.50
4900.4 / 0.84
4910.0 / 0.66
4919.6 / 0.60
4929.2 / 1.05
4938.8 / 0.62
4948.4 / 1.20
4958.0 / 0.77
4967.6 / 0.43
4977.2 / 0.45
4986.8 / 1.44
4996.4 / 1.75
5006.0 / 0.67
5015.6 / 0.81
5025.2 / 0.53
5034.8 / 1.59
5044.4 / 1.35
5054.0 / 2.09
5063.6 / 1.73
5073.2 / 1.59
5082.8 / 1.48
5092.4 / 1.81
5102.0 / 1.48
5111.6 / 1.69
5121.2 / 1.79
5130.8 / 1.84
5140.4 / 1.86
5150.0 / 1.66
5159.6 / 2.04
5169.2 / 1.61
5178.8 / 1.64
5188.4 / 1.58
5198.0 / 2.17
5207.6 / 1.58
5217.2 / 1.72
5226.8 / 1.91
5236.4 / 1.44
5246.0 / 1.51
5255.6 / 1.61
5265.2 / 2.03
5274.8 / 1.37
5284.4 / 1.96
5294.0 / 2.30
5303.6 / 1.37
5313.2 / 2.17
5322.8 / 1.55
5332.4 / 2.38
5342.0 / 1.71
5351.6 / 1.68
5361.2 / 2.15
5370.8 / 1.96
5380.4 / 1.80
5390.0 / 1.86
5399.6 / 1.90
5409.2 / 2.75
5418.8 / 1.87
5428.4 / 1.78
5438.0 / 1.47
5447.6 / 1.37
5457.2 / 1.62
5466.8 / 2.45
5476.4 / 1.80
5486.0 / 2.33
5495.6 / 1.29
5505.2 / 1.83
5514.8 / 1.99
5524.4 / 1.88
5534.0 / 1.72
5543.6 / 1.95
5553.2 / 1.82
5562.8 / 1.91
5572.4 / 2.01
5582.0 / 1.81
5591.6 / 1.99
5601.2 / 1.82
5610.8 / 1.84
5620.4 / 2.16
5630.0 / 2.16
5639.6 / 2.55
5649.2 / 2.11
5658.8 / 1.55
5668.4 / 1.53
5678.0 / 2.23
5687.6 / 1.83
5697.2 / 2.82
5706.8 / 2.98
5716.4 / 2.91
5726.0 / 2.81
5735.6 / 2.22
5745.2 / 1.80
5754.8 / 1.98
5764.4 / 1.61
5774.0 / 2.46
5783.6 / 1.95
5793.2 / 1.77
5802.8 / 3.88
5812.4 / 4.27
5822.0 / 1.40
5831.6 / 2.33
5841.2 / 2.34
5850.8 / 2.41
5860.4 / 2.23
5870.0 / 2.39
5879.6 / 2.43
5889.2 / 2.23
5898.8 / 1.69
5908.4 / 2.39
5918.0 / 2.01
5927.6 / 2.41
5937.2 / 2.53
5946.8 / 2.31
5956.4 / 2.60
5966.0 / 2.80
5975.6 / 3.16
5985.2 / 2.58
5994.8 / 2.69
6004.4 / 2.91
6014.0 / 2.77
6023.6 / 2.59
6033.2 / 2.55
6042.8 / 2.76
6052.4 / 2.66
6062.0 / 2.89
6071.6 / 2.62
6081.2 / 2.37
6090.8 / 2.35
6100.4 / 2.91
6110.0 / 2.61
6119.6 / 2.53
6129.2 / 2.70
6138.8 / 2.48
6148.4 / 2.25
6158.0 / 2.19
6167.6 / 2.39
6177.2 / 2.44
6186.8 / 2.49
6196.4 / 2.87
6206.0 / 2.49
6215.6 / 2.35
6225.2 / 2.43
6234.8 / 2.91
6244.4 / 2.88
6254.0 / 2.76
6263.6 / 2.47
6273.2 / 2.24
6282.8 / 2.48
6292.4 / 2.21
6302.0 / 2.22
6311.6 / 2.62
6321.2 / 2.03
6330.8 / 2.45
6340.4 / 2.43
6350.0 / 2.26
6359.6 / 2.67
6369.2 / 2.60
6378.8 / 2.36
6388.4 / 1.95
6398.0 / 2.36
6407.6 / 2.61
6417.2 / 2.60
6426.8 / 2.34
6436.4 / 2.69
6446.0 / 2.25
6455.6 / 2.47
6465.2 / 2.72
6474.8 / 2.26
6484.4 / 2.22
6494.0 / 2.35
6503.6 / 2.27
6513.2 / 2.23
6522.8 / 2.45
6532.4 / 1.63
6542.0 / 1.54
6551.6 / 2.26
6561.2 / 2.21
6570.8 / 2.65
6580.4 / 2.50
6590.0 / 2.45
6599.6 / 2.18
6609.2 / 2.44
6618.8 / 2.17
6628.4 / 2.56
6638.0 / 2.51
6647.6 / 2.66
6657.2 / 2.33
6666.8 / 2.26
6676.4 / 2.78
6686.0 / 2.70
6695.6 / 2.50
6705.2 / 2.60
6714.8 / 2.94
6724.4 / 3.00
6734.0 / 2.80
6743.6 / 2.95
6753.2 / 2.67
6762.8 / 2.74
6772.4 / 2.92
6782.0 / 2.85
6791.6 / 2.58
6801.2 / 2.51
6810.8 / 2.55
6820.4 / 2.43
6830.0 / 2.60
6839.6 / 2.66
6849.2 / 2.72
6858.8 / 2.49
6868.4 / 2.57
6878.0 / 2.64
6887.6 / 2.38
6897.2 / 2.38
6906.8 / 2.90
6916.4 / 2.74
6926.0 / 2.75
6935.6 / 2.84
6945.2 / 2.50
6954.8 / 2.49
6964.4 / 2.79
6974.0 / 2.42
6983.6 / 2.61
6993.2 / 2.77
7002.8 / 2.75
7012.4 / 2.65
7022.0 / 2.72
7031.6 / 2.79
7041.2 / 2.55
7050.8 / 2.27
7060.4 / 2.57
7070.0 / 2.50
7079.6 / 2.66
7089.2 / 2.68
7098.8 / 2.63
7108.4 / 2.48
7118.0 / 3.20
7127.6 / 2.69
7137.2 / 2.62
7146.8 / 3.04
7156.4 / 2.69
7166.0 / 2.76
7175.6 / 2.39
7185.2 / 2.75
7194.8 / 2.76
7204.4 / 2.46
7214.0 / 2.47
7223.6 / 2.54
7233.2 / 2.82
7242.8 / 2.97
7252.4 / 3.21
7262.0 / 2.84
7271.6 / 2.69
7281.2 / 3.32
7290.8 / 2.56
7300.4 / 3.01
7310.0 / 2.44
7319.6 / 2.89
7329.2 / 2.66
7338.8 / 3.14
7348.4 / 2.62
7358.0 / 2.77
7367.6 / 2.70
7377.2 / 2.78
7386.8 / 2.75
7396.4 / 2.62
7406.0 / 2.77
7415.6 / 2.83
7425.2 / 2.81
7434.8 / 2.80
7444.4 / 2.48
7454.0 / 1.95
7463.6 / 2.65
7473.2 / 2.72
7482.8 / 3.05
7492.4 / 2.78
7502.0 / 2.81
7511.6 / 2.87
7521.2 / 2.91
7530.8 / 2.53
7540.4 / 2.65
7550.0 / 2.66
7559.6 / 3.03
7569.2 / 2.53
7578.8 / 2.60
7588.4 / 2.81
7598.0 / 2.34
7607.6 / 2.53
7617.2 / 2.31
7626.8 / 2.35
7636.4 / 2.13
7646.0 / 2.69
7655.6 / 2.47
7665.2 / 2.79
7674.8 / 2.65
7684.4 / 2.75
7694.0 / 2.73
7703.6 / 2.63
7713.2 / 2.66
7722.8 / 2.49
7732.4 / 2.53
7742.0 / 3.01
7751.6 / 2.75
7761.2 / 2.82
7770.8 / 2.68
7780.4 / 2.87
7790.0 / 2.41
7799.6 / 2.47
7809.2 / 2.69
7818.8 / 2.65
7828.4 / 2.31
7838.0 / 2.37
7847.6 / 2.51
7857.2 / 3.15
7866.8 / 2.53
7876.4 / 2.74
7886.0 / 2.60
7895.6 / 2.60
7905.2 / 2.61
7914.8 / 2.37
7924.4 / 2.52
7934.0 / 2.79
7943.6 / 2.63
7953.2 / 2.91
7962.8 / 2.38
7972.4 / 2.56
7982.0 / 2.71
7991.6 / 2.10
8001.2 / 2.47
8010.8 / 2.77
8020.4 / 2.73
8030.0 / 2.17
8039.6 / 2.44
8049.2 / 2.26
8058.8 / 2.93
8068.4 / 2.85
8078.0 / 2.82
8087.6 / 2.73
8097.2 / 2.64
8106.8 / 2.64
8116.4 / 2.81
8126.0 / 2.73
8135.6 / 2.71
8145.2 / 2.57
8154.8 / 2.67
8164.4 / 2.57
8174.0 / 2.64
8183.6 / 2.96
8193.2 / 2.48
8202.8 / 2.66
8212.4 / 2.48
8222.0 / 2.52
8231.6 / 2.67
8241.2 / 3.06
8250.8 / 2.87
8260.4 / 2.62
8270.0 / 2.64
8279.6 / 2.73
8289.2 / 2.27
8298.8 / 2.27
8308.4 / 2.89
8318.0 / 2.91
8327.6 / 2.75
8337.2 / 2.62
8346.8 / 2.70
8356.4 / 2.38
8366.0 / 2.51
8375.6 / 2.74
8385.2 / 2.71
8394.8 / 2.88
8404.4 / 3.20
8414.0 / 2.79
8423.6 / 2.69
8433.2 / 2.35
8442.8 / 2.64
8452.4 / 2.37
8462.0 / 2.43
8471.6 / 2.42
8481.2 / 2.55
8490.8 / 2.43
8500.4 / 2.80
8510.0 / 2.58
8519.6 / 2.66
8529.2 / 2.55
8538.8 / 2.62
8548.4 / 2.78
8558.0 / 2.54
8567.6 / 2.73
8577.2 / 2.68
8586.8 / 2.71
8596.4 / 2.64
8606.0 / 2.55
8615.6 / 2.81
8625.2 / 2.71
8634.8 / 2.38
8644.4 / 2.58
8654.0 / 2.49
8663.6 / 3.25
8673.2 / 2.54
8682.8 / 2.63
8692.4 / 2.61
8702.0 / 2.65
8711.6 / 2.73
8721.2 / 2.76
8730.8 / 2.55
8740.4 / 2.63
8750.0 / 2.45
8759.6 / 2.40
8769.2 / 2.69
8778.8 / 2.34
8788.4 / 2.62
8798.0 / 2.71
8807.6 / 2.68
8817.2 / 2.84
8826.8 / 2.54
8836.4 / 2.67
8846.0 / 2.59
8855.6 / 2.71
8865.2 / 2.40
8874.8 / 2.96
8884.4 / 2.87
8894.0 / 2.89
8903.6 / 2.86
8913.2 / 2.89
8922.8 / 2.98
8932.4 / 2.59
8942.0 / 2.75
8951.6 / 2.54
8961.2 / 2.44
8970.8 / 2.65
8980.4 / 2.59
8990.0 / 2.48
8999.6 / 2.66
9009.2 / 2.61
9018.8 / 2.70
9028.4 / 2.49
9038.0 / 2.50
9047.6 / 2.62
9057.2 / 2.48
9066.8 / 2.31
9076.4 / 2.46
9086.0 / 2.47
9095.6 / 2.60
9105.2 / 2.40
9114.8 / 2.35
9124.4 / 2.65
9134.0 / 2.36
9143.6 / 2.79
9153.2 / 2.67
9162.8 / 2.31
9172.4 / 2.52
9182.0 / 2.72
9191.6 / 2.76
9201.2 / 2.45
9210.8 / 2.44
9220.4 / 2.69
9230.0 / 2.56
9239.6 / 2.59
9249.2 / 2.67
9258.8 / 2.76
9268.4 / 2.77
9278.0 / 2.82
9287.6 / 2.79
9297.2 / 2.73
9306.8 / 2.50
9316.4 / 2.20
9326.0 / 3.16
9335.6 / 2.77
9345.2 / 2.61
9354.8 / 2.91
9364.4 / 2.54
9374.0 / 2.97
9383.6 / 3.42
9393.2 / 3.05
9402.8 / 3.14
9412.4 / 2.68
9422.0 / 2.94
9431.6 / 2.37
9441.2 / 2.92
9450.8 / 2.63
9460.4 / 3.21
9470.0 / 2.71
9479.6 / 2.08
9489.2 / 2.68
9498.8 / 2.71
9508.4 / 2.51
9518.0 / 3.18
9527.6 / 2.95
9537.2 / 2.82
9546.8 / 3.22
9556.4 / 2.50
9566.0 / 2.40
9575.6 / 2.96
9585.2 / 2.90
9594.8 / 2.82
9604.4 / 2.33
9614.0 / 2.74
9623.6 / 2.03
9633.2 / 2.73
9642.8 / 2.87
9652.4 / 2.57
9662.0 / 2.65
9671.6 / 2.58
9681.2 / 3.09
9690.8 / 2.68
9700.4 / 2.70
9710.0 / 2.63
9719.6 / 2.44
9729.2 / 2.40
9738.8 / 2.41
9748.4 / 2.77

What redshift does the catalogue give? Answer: 0.264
